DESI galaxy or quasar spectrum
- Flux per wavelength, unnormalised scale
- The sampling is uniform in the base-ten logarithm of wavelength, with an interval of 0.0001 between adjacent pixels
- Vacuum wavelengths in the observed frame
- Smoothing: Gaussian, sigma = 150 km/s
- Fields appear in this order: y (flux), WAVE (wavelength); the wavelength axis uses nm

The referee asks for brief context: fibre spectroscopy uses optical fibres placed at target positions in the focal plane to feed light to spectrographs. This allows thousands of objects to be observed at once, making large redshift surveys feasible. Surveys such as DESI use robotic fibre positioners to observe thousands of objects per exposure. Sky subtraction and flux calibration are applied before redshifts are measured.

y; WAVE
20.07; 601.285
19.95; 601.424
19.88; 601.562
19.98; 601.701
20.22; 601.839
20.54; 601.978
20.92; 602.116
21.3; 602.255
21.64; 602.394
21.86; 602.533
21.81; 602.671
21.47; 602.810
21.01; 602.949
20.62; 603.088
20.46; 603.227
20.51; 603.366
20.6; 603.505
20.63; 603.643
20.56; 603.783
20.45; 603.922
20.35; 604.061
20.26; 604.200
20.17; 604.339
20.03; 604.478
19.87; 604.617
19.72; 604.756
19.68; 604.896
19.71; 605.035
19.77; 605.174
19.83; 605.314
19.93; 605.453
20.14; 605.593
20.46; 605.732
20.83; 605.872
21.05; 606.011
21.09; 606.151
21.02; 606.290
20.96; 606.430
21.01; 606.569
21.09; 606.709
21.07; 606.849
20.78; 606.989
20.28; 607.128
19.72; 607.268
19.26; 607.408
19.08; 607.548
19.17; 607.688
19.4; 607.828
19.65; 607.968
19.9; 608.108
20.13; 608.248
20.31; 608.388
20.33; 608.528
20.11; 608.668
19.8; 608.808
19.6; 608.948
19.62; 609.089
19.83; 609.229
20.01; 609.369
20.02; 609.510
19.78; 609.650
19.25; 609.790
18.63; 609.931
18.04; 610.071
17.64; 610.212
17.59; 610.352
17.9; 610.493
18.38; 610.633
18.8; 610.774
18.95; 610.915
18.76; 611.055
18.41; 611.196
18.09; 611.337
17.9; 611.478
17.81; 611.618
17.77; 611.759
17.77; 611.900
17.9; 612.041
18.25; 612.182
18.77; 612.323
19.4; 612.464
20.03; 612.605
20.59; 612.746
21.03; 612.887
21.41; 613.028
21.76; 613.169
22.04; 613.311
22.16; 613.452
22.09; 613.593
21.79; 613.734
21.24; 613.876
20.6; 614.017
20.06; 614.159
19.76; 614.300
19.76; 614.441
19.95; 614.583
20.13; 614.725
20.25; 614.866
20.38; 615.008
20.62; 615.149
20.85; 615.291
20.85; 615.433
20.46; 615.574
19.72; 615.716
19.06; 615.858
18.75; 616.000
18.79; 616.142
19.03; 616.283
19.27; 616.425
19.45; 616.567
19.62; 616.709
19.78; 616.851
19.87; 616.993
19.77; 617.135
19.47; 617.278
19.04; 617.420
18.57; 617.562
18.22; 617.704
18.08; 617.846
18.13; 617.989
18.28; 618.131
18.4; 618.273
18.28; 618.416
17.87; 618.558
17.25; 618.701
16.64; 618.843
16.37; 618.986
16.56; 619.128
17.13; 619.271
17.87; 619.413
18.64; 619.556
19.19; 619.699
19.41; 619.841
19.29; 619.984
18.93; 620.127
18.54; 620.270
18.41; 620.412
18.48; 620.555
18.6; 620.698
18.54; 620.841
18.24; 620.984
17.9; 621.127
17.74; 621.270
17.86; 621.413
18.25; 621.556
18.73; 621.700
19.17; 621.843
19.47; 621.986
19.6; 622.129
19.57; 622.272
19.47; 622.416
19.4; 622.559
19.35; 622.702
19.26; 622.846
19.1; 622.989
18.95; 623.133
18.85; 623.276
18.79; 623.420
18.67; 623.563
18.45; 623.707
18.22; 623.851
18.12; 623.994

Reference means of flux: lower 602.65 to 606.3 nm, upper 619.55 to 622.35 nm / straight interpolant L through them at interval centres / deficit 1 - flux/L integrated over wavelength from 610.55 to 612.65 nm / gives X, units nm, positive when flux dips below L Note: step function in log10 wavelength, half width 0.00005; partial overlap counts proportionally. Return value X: 0.133 nm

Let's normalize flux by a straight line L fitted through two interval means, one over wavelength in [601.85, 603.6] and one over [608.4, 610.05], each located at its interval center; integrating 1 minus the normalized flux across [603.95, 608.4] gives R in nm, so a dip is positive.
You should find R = 0.03 nm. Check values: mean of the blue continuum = 21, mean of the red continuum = 19.7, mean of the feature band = 20.2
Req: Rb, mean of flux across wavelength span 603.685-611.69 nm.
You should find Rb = 19.7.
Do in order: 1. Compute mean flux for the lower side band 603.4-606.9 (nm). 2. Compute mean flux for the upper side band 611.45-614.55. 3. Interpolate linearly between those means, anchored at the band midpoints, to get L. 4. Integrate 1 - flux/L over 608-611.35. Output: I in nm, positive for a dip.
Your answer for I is 0.17 nm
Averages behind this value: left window 20.4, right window 20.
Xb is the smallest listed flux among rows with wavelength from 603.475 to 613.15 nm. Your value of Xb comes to 17.59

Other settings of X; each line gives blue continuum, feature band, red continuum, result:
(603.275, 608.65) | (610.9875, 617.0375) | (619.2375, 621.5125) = -0.18 nm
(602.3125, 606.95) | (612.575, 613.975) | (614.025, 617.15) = -0.10 nm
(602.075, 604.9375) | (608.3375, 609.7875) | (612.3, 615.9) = 0.05 nm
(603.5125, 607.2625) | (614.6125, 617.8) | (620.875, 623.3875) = -0.03 nm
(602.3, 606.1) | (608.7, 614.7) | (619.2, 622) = 0.02 nm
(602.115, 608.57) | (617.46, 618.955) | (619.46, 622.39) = 0.08 nm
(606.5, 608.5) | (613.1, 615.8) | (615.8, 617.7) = -0.18 nm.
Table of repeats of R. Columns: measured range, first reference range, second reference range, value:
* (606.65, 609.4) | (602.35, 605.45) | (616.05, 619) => -0.005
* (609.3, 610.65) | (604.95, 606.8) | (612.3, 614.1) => 0.135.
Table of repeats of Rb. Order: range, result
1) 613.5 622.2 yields 19.1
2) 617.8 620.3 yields 18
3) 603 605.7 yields 20.2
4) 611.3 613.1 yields 19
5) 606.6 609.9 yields 19.9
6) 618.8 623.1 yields 18.5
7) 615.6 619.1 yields 18.6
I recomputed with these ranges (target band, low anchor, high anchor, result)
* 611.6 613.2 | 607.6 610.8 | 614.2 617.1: 0.02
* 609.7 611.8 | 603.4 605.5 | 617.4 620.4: 0.11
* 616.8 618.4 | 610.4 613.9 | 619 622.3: 0.00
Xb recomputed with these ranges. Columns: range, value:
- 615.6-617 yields 18.75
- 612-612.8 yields 17.9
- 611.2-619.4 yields 16.37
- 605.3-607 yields 19.83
